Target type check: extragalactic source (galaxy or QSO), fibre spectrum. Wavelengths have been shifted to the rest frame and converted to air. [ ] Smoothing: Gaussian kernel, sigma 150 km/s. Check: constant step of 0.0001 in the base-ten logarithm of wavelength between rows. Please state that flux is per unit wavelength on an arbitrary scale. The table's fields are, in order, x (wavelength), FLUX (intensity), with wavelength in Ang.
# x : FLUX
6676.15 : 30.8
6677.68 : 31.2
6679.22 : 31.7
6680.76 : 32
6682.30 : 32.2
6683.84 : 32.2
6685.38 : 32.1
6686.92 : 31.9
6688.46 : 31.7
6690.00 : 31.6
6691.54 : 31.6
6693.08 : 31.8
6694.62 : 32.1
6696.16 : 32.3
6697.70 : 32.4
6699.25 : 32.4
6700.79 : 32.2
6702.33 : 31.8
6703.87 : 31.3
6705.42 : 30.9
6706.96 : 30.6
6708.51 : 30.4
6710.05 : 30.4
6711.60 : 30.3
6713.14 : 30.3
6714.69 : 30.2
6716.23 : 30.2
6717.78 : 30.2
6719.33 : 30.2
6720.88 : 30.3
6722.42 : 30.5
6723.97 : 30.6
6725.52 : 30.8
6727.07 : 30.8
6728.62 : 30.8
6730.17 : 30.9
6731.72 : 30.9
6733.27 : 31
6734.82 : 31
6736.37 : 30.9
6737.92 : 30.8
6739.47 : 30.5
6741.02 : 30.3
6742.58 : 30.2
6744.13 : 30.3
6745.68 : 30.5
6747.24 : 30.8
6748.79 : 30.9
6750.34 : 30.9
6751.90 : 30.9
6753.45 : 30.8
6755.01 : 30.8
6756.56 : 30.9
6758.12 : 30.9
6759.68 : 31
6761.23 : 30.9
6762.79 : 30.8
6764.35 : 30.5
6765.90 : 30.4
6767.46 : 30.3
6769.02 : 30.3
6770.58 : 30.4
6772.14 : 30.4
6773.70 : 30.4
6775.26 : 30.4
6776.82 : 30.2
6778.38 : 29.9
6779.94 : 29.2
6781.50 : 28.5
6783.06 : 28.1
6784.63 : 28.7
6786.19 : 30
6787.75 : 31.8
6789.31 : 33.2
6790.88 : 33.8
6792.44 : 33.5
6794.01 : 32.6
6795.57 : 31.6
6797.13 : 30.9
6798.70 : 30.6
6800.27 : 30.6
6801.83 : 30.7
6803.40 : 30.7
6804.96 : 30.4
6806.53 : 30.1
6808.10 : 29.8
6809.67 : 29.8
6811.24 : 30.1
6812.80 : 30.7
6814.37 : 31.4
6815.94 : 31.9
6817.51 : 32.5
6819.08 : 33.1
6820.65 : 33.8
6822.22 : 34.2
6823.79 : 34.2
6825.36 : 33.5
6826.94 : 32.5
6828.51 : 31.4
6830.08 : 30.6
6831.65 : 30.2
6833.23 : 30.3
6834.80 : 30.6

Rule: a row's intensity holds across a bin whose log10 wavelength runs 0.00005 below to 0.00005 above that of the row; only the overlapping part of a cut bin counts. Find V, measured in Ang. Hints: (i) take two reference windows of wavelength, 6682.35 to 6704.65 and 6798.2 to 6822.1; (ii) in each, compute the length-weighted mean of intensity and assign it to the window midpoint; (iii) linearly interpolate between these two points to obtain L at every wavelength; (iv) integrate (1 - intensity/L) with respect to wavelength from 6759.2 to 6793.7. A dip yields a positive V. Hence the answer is 0.9 Ang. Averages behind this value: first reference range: 32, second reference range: 31.2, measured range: 30.6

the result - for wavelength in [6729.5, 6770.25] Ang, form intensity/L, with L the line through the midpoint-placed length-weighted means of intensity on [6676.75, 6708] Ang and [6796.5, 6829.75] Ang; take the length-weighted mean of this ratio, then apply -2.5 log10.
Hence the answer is 0.03 mag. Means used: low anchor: 31.8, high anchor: 31.6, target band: 30.7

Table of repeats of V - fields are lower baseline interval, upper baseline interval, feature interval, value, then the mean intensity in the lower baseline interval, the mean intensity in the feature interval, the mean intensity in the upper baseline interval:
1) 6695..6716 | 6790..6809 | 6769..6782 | 0.5 Ang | 31.2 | 30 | 31.3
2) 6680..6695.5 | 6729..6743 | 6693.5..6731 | 0.4 Ang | 31.9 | 31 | 30.7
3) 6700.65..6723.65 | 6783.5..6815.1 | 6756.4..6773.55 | 0.1 Ang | 30.6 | 30.6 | 31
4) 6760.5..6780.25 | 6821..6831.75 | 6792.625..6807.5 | 0.2 Ang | 30.3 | 31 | 32.6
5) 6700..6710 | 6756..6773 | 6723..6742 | 0.1 Ang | 31.2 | 30.8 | 30.6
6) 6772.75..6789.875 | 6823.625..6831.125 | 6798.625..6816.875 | 0.4 Ang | 30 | 30.6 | 32.2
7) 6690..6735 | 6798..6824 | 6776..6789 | 0.7 Ang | 31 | 29.7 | 31.4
